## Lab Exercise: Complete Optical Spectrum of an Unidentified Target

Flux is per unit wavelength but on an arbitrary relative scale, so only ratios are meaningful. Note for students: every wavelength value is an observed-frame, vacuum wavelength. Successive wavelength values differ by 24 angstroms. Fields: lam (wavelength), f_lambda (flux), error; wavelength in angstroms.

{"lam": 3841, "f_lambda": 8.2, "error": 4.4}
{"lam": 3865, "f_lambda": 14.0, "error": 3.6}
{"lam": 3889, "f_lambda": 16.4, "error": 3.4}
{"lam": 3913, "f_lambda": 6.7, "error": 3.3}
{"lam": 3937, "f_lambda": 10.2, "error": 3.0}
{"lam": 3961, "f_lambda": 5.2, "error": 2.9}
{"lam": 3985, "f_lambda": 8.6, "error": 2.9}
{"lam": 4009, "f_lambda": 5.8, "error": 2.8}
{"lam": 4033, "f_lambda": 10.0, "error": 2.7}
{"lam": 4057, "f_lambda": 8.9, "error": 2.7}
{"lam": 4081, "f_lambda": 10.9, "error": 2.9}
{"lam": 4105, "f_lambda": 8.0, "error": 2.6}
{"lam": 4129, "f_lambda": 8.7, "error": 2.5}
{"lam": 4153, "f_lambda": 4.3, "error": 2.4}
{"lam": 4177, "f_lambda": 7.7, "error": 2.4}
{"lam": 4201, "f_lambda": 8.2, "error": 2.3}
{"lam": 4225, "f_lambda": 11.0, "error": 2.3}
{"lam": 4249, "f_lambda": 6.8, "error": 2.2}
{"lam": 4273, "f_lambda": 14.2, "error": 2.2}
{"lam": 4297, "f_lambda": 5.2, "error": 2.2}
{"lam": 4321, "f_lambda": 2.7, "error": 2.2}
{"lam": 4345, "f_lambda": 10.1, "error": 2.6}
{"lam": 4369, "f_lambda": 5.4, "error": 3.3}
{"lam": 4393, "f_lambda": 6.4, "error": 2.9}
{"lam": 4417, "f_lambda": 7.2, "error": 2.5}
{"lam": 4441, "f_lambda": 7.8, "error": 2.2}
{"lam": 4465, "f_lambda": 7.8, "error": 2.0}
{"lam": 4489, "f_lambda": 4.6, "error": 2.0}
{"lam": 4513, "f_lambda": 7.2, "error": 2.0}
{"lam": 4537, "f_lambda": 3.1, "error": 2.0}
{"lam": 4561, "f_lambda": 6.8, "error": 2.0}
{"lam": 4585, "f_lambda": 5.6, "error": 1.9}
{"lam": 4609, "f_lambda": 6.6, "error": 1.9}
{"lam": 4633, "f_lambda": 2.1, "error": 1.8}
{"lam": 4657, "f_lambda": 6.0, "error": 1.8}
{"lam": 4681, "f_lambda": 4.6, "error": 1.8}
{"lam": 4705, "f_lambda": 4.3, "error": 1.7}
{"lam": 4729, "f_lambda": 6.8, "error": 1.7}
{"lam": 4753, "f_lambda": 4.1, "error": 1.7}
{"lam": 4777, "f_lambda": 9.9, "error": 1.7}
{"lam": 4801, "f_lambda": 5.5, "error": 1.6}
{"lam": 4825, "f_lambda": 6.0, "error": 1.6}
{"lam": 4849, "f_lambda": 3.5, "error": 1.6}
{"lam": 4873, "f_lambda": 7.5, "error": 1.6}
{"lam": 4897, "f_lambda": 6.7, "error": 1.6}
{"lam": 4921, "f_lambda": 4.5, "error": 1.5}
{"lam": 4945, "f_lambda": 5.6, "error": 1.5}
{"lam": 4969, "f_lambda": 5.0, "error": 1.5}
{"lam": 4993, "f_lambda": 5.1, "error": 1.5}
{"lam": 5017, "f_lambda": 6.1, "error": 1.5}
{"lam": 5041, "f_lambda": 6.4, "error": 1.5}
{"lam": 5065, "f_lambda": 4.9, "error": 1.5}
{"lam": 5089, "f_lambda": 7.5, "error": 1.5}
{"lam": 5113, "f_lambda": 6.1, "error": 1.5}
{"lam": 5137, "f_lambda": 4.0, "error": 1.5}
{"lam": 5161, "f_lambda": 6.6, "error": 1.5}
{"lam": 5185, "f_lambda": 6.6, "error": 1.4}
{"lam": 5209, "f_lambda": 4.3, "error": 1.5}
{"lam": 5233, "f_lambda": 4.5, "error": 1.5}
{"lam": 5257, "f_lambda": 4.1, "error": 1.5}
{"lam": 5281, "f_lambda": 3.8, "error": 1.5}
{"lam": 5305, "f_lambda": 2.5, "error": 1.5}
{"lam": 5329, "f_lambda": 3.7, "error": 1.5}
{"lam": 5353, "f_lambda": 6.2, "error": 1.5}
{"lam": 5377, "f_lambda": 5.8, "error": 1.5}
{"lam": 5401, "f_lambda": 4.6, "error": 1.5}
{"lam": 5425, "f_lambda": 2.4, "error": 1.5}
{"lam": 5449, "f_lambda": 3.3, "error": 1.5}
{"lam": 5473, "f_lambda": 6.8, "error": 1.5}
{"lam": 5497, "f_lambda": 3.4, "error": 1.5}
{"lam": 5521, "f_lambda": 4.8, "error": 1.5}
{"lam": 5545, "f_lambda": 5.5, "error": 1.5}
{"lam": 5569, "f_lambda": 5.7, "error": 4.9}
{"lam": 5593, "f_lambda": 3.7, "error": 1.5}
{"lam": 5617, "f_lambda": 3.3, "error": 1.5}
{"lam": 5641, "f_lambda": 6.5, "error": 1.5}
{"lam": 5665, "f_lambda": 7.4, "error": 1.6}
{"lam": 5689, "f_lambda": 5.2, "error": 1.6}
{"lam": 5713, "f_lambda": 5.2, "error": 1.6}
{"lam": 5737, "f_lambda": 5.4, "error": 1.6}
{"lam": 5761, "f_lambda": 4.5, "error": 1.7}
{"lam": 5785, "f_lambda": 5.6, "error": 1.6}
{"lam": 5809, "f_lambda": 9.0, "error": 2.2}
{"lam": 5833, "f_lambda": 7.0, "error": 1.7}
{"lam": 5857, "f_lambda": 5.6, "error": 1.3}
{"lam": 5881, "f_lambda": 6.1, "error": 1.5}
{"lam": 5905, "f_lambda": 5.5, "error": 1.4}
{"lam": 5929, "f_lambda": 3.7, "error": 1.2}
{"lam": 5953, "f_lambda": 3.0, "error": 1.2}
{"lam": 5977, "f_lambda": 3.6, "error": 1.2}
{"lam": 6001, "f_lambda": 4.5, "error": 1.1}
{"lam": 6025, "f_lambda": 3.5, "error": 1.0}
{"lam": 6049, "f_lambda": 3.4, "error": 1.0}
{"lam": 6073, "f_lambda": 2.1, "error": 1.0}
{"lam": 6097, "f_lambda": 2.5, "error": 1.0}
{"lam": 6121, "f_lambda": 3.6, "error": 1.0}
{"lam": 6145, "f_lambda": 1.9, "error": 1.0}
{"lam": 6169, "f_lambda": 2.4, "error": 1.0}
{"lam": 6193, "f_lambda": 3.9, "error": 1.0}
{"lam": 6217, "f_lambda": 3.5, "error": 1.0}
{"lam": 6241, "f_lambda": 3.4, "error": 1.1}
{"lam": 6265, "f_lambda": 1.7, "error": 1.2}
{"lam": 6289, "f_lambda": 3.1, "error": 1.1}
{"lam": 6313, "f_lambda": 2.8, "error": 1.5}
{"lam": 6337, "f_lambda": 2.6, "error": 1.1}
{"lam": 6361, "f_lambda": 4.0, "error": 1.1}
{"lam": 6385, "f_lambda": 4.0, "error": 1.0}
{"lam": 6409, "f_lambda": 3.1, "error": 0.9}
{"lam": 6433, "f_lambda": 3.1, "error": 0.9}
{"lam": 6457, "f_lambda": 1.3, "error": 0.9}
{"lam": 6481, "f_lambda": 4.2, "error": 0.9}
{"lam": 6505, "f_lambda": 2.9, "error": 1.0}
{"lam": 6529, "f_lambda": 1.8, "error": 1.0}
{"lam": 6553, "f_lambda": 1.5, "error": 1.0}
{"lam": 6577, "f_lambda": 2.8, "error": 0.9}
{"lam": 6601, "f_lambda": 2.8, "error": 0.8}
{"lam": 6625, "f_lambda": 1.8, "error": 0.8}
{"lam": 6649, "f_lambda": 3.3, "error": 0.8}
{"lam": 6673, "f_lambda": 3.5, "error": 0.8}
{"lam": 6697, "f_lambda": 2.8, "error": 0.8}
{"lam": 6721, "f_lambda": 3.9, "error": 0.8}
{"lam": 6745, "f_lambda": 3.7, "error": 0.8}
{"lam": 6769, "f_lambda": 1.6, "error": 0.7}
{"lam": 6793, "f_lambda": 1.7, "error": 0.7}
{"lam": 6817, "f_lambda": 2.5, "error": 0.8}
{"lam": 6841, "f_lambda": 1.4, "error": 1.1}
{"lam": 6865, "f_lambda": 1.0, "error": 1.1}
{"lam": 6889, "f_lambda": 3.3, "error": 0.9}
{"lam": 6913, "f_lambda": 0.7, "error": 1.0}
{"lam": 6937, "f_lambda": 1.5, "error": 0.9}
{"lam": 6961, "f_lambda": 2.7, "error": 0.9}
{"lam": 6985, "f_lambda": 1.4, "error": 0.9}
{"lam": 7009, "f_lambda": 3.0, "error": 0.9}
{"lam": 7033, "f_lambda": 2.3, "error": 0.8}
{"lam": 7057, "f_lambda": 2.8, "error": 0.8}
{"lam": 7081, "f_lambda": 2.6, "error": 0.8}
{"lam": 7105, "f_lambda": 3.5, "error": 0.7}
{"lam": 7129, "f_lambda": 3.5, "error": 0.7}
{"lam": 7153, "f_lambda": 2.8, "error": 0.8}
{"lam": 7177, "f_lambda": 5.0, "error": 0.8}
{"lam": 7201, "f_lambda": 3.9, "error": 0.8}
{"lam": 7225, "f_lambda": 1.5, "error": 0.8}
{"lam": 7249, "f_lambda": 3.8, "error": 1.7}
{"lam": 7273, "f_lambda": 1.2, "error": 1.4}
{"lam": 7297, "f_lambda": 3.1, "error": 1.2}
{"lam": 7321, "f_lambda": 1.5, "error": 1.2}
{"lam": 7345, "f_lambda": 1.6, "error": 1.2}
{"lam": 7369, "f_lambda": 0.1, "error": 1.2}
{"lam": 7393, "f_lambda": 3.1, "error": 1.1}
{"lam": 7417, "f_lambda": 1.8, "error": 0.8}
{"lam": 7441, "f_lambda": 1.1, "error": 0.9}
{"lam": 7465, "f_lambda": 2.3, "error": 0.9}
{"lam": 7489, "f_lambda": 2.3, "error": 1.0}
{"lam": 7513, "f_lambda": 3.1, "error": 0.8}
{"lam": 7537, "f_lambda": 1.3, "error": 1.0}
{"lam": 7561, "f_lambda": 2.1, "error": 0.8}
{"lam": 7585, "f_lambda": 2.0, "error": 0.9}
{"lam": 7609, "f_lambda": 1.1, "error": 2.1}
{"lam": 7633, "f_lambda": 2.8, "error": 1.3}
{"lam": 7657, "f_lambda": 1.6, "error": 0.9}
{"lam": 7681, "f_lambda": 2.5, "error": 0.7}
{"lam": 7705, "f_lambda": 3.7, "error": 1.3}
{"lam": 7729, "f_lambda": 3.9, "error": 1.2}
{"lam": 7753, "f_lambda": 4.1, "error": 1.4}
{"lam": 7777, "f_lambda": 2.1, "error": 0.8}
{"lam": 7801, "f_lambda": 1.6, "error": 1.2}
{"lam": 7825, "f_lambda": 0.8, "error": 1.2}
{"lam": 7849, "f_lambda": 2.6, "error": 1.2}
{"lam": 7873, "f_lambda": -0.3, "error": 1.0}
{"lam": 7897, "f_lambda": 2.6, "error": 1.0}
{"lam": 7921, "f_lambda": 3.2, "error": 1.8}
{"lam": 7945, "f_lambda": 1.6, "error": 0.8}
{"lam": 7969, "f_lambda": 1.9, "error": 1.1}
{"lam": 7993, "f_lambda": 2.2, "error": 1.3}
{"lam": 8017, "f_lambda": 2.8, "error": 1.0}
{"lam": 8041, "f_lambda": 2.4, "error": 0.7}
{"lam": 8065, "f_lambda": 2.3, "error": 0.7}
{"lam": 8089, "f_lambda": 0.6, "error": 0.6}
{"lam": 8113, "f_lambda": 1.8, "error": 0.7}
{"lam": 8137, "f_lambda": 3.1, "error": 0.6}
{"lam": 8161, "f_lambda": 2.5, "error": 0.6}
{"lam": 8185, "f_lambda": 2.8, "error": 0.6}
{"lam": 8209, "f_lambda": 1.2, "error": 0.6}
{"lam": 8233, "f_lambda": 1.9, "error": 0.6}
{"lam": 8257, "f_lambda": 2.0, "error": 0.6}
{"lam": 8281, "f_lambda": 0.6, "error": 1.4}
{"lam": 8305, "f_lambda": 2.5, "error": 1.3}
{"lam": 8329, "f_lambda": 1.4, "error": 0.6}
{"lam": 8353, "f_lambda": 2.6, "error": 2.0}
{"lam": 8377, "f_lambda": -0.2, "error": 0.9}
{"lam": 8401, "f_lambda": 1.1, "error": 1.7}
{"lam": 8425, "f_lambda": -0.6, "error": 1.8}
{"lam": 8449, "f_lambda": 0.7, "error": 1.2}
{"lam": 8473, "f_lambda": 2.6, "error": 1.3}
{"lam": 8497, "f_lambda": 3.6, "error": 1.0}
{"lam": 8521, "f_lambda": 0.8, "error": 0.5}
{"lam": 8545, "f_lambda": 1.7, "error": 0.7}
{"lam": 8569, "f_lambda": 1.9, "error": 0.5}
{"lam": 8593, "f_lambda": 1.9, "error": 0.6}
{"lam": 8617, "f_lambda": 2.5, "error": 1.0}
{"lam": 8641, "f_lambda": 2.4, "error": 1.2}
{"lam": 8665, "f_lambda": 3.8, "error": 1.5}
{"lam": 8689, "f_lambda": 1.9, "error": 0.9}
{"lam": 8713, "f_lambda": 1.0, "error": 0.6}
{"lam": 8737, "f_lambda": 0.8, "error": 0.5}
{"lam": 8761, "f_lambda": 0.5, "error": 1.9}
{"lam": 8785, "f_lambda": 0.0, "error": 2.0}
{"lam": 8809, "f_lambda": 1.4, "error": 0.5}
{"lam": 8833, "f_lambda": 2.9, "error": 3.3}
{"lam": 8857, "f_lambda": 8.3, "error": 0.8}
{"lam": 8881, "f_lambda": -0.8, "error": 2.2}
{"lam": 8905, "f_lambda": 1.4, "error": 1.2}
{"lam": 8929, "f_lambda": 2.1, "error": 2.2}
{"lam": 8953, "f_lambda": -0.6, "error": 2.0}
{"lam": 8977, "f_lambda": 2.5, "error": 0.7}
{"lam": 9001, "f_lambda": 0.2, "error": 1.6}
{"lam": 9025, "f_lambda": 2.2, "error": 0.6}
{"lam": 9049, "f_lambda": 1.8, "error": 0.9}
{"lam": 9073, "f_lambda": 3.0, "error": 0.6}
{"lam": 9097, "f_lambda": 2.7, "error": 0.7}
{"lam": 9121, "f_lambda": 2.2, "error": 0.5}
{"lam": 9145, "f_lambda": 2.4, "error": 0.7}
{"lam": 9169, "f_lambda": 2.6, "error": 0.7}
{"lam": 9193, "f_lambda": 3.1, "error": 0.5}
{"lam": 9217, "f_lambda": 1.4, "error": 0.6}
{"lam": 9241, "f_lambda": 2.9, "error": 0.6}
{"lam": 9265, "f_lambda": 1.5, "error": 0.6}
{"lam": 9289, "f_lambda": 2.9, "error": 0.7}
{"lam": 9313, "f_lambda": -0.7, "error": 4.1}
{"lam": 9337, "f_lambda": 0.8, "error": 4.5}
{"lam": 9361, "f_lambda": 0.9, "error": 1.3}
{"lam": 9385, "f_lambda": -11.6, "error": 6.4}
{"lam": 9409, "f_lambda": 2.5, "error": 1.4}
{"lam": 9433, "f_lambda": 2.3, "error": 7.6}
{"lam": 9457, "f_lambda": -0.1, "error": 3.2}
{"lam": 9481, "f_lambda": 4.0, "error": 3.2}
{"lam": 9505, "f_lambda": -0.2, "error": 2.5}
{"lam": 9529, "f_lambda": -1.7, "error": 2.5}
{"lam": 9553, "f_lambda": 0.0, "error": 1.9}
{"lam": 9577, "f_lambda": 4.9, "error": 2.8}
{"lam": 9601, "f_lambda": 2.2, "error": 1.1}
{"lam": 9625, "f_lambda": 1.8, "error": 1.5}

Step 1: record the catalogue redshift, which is 1.37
